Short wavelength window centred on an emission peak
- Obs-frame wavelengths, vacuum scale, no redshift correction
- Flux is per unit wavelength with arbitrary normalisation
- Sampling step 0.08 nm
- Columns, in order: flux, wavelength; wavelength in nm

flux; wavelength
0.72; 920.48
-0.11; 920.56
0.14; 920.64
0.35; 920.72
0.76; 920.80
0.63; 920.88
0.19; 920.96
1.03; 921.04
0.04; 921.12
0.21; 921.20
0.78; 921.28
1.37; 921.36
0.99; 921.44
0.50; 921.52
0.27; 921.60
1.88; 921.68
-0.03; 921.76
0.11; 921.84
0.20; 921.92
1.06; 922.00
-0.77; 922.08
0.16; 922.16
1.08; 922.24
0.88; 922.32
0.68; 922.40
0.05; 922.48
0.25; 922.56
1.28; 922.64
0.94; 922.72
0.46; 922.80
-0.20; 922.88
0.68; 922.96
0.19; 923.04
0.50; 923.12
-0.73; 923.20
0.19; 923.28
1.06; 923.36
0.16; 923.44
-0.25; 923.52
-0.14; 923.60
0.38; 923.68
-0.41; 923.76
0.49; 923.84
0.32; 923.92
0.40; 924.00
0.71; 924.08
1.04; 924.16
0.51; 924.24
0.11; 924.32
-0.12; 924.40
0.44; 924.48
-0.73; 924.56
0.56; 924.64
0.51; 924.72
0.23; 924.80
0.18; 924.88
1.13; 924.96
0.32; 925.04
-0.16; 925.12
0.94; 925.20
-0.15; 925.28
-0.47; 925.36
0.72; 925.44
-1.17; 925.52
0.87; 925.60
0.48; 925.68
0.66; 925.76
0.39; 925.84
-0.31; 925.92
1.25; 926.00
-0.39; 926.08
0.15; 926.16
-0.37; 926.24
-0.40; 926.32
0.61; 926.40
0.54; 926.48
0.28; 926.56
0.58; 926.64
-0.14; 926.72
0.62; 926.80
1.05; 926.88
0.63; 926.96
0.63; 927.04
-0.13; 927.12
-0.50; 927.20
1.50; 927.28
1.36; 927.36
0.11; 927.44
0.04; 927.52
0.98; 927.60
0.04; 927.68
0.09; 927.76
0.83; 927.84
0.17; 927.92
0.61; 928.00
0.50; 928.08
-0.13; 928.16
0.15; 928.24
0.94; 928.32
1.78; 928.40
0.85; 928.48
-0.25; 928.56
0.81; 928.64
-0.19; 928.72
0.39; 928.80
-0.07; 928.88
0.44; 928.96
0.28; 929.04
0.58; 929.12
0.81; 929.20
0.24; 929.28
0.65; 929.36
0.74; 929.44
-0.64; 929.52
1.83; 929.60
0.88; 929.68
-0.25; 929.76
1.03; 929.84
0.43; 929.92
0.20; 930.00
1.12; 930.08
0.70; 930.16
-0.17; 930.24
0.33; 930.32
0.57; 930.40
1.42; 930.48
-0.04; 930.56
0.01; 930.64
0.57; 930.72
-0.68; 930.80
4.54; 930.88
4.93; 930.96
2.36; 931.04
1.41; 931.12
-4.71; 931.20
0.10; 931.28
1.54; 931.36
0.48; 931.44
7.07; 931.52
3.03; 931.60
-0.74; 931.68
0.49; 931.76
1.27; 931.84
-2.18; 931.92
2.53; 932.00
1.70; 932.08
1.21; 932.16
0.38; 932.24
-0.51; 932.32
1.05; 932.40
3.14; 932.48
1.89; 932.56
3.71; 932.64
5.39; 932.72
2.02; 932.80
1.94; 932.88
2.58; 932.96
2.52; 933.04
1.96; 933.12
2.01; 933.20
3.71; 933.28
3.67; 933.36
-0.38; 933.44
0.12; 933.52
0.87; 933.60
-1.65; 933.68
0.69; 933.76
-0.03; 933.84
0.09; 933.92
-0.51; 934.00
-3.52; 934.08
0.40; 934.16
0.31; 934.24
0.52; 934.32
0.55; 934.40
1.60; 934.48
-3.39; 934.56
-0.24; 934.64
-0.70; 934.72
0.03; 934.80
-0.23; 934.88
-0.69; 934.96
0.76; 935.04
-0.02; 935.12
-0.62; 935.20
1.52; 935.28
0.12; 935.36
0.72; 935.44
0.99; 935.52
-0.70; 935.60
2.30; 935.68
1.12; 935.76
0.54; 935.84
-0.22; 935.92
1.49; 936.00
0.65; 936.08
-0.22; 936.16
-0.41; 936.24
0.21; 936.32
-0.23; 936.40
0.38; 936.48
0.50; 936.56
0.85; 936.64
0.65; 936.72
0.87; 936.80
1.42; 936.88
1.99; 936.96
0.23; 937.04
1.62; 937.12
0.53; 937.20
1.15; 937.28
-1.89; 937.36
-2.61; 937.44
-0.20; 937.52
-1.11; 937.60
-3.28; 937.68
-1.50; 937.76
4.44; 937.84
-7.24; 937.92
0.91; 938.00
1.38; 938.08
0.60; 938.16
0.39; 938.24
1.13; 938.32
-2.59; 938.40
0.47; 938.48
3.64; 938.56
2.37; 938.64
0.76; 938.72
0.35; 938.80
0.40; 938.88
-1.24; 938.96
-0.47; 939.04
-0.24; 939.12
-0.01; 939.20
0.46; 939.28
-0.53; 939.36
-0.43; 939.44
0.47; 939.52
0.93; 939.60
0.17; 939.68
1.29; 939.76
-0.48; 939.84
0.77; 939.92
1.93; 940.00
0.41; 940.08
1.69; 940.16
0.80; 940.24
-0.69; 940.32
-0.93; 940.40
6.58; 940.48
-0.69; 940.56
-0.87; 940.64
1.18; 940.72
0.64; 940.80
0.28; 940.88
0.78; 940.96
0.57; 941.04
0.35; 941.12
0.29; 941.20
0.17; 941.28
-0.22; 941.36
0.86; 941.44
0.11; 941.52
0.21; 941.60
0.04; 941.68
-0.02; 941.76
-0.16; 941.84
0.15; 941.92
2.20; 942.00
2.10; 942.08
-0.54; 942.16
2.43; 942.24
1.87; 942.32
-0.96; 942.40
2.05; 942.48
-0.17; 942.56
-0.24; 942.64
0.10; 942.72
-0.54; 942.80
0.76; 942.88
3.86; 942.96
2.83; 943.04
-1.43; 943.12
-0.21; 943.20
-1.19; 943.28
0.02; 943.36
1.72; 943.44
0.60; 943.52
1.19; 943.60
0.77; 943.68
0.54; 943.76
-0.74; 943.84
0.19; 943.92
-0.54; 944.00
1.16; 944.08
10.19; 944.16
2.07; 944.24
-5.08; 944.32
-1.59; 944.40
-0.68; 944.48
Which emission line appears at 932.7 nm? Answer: Hgamma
